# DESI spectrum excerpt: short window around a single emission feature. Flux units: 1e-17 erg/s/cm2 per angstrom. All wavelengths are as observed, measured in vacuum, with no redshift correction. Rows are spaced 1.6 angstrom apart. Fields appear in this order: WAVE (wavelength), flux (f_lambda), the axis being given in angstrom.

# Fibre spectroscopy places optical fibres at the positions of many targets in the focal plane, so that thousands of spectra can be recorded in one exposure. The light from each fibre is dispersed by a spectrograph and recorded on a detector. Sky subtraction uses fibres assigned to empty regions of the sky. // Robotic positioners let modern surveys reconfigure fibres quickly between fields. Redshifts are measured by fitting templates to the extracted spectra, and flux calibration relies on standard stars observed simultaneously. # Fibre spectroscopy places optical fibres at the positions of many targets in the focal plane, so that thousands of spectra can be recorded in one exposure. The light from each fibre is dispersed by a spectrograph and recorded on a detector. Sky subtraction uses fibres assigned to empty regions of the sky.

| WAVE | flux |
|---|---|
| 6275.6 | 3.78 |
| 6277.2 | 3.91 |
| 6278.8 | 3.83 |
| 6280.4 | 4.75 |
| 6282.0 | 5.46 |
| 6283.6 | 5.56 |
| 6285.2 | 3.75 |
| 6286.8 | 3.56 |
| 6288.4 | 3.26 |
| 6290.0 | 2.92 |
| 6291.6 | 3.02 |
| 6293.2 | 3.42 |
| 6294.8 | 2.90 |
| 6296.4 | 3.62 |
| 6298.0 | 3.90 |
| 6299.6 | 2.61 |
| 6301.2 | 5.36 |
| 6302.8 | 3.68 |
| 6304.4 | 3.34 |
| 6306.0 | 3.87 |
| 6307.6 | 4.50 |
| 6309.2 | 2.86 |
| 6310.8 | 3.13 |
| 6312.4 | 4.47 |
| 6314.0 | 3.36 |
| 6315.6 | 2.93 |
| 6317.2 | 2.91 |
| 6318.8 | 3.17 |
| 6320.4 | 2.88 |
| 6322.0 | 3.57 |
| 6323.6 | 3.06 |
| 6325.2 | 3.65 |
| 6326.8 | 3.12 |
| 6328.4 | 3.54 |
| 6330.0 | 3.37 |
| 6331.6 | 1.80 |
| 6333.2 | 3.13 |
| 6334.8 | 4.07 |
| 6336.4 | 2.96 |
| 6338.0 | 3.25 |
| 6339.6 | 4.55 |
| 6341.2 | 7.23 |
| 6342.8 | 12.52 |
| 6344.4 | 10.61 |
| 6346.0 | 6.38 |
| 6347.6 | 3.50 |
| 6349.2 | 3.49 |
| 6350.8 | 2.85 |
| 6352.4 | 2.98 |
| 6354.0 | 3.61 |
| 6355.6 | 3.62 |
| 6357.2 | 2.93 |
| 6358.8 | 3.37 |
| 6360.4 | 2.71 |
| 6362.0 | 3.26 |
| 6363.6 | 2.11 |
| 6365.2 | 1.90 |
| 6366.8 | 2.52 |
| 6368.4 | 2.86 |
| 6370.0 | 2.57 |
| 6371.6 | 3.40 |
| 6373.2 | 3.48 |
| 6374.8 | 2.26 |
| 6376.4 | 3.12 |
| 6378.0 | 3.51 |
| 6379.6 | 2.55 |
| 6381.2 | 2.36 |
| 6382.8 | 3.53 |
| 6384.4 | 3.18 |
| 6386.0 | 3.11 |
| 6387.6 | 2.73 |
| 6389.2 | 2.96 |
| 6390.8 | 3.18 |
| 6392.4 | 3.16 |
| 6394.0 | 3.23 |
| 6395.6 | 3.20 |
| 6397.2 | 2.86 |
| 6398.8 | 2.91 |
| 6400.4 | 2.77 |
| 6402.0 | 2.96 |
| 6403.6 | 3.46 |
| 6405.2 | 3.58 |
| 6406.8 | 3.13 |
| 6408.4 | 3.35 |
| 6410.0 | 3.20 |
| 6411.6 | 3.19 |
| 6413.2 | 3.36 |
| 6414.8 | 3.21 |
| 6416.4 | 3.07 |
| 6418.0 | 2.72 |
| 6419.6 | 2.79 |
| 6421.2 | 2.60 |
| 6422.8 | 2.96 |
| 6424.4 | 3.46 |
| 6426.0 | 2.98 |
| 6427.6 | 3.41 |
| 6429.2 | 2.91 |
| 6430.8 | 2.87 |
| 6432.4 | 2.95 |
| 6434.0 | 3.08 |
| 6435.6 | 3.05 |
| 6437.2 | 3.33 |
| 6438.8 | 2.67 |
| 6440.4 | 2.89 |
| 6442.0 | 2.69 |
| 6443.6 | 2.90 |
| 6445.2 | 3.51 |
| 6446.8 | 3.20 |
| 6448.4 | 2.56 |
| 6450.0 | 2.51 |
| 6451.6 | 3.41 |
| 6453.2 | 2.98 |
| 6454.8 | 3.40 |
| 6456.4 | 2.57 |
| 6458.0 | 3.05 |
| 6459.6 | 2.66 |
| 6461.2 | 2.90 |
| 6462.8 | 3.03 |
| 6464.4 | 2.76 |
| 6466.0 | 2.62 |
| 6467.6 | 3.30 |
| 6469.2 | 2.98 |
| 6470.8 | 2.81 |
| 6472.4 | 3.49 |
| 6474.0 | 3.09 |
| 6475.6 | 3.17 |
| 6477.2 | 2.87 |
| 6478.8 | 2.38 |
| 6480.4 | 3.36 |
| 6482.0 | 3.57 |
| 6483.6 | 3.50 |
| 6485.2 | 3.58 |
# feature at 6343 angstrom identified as [O III] 5007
